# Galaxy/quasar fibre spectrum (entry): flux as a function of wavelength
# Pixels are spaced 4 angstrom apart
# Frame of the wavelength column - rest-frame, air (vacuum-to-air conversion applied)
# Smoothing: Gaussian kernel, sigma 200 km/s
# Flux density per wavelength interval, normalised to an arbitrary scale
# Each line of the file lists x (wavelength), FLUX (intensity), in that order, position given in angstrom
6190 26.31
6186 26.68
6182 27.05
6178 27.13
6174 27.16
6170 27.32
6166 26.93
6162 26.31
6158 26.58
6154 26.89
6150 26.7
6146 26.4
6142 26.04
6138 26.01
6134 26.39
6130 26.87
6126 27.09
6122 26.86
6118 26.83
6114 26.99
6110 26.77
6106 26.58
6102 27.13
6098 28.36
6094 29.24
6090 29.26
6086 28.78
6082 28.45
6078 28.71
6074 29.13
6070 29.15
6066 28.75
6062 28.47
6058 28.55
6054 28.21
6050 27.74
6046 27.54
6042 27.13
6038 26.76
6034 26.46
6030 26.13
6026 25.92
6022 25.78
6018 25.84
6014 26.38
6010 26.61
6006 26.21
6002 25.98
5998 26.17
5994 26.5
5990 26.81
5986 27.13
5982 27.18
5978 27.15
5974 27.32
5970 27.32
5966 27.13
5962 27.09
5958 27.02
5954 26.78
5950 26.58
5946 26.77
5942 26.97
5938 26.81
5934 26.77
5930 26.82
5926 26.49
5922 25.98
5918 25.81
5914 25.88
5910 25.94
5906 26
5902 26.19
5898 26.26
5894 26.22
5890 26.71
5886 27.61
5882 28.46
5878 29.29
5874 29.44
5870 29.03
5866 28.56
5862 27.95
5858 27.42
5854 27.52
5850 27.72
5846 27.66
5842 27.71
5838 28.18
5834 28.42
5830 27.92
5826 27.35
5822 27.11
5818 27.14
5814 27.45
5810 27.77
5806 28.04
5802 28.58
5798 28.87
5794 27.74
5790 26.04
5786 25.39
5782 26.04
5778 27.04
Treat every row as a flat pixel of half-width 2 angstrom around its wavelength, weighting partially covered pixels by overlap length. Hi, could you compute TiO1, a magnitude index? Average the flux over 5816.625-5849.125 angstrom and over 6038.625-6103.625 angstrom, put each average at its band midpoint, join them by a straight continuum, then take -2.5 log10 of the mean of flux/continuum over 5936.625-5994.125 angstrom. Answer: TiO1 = 0.04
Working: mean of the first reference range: 27.7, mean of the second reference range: 28.4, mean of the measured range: 27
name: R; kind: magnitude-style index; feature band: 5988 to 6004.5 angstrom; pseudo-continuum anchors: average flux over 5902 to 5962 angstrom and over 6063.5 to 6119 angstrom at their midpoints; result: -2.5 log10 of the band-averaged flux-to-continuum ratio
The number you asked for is 0.03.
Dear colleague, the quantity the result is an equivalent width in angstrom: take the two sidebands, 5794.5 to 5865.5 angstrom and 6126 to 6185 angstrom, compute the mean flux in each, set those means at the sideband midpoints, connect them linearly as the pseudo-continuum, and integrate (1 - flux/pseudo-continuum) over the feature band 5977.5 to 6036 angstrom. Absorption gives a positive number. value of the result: 1.8 angstrom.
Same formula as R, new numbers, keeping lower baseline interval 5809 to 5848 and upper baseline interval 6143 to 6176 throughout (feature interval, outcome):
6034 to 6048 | 0.00 mag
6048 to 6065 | -0.05 mag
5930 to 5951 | 0.02 mag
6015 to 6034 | 0.05 mag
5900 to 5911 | 0.06 mag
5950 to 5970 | 0.01 mag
